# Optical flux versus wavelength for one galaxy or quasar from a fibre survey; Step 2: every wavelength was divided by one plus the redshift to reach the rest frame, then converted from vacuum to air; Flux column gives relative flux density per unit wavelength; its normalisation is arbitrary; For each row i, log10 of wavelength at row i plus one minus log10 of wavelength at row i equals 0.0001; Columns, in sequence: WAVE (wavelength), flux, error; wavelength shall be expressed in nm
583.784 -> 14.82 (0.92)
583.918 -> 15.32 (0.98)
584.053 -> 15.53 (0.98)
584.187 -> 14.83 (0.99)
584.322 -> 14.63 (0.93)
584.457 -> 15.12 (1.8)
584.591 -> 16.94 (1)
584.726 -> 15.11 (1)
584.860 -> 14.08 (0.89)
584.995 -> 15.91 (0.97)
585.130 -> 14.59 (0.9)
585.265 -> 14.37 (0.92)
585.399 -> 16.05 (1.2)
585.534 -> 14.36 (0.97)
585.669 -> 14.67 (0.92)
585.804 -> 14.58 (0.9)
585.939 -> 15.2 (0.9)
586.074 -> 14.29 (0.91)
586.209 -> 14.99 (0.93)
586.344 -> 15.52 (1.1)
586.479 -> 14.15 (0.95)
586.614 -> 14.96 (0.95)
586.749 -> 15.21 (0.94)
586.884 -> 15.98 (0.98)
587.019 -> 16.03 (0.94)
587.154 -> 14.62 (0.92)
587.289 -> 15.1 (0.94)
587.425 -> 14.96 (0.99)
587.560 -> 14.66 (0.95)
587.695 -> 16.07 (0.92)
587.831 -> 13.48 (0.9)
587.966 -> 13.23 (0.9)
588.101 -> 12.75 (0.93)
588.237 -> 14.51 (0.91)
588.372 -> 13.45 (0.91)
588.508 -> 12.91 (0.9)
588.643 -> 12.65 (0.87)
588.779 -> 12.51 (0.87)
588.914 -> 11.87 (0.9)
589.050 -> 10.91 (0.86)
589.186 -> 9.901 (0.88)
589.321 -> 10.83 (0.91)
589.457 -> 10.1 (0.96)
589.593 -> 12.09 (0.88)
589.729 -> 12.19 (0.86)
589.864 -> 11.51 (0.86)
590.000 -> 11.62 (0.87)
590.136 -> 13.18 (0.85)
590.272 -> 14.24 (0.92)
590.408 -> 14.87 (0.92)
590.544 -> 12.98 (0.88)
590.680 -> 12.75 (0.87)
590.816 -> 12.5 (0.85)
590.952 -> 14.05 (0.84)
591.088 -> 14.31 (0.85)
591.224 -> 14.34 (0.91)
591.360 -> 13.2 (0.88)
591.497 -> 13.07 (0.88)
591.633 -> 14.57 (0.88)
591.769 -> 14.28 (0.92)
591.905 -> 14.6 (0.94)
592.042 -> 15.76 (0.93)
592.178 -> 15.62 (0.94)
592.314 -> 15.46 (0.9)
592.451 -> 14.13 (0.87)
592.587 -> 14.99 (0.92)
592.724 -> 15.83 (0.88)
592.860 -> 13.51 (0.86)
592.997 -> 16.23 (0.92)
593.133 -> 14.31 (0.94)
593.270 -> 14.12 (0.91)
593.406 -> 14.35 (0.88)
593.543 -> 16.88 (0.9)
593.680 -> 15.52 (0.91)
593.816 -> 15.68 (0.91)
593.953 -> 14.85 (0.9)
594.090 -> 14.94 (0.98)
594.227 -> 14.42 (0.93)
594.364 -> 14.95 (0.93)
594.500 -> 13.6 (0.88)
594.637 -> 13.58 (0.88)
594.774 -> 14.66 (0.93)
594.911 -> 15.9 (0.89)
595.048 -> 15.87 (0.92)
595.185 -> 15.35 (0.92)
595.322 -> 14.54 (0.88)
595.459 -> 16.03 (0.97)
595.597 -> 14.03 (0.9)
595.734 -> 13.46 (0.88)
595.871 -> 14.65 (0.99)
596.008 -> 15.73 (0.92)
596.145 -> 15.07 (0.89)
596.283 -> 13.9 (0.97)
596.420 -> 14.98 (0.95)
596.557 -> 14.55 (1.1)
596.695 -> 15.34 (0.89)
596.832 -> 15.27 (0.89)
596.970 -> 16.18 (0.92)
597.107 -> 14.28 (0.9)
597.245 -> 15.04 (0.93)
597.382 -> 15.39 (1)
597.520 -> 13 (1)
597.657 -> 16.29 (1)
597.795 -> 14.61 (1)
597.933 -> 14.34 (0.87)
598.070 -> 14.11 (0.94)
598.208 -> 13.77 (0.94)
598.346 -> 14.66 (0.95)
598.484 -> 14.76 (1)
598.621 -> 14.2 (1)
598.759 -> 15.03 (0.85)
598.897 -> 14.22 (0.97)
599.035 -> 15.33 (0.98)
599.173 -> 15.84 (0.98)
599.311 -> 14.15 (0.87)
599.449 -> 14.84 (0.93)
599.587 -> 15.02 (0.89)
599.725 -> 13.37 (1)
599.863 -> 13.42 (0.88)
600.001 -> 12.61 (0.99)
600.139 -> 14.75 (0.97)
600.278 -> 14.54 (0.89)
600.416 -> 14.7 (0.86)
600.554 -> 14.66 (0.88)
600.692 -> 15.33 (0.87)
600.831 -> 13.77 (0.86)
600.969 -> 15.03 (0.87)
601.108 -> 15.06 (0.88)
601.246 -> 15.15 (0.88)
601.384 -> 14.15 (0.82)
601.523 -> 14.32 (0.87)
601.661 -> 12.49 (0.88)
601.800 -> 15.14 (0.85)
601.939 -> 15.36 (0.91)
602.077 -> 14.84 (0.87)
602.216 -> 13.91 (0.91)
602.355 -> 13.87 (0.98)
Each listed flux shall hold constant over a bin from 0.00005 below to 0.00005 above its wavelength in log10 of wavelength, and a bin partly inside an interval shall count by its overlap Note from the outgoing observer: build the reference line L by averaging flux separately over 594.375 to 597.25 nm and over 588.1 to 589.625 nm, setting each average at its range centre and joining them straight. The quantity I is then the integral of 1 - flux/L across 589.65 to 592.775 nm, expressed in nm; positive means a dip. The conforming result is -0.22 nm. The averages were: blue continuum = 12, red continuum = 14.9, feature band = 13.9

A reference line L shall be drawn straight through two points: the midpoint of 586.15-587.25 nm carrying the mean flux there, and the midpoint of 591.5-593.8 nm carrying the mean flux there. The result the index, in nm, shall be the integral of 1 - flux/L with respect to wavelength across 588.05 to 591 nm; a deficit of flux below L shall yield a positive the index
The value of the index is 0.51 nm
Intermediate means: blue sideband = 15.2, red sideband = 15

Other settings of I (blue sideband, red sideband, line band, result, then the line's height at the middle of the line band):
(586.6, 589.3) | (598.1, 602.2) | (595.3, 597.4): -0.10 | 14.2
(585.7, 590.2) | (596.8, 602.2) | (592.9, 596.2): -0.19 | 14.1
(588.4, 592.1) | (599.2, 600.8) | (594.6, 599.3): -0.32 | 13.9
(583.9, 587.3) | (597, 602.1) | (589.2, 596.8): 0.29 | 14.8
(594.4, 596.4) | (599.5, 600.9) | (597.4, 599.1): -0.01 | 14.4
